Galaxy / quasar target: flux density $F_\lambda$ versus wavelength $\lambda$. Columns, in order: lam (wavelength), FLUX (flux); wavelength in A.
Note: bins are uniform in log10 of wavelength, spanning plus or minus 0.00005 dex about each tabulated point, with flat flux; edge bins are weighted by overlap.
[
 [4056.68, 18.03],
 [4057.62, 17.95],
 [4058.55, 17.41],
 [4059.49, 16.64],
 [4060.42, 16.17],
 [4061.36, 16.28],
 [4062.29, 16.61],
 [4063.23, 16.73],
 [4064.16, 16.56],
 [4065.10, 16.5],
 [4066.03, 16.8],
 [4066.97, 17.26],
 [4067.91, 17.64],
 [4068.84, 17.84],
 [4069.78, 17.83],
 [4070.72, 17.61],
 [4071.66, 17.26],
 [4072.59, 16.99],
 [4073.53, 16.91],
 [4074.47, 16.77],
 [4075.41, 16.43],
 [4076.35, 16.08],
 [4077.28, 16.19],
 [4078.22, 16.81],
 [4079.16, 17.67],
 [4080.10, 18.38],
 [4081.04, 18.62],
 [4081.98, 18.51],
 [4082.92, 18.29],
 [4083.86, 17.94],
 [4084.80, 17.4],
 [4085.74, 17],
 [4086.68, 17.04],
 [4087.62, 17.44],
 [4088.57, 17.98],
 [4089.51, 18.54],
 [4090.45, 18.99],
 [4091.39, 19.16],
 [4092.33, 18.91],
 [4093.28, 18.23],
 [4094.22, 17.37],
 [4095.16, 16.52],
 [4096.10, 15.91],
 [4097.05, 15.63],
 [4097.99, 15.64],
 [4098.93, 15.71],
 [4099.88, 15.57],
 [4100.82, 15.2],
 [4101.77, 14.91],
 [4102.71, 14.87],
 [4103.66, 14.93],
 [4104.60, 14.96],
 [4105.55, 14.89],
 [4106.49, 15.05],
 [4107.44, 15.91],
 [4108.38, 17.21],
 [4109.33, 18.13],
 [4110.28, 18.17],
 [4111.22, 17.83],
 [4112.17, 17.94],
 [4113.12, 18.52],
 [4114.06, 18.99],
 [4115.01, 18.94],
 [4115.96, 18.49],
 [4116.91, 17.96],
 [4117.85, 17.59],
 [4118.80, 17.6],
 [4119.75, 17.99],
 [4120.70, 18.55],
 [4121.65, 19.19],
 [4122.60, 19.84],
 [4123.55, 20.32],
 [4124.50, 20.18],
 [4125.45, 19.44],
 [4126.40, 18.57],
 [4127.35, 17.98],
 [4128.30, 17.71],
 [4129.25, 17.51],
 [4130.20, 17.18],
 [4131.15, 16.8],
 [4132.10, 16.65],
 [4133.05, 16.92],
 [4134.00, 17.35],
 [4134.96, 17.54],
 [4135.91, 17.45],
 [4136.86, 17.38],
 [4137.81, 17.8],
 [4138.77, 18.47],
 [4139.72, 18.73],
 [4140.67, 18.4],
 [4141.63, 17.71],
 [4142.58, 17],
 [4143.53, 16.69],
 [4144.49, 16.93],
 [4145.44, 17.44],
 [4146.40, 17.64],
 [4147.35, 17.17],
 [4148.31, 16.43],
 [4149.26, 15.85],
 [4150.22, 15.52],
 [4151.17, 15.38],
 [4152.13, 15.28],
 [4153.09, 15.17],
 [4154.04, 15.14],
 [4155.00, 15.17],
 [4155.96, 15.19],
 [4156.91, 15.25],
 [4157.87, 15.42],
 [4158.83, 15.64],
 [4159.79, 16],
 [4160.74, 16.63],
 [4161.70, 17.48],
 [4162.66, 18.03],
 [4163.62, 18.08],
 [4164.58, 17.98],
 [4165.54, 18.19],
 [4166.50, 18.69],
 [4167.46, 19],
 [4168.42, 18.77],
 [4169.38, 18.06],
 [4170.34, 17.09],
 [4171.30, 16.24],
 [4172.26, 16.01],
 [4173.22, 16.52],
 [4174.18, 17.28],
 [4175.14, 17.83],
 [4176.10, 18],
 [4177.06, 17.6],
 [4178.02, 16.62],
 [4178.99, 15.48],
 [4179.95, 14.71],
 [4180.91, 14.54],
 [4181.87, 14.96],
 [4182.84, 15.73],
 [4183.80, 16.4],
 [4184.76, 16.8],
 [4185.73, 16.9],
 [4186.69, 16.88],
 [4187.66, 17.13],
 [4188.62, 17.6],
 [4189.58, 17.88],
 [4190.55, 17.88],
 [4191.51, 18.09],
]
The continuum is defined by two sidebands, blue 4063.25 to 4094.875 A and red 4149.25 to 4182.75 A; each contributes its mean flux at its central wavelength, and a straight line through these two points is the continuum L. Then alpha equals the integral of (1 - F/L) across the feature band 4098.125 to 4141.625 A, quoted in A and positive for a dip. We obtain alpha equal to -1.1 A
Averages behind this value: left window 17.5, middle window 17.5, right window 16.5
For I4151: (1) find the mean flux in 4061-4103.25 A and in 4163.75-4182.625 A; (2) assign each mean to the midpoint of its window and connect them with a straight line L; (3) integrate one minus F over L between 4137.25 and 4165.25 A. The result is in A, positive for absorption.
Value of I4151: 0.58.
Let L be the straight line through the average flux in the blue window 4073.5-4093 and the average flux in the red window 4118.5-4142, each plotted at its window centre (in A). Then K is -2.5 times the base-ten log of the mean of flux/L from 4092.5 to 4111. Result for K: 0.11 mag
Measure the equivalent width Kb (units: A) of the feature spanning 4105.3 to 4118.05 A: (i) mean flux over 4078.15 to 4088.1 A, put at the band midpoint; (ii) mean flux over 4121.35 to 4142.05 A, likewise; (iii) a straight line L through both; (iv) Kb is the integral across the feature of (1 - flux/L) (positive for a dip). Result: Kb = 0.3 A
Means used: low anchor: 17.8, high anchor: 18.1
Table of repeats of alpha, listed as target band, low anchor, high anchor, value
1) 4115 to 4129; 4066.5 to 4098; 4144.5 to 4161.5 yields -1.7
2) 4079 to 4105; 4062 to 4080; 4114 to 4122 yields 0.8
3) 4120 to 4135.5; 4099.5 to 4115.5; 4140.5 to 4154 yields -1.6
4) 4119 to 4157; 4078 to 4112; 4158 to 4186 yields -0.9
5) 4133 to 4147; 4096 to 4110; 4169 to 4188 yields -1.3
